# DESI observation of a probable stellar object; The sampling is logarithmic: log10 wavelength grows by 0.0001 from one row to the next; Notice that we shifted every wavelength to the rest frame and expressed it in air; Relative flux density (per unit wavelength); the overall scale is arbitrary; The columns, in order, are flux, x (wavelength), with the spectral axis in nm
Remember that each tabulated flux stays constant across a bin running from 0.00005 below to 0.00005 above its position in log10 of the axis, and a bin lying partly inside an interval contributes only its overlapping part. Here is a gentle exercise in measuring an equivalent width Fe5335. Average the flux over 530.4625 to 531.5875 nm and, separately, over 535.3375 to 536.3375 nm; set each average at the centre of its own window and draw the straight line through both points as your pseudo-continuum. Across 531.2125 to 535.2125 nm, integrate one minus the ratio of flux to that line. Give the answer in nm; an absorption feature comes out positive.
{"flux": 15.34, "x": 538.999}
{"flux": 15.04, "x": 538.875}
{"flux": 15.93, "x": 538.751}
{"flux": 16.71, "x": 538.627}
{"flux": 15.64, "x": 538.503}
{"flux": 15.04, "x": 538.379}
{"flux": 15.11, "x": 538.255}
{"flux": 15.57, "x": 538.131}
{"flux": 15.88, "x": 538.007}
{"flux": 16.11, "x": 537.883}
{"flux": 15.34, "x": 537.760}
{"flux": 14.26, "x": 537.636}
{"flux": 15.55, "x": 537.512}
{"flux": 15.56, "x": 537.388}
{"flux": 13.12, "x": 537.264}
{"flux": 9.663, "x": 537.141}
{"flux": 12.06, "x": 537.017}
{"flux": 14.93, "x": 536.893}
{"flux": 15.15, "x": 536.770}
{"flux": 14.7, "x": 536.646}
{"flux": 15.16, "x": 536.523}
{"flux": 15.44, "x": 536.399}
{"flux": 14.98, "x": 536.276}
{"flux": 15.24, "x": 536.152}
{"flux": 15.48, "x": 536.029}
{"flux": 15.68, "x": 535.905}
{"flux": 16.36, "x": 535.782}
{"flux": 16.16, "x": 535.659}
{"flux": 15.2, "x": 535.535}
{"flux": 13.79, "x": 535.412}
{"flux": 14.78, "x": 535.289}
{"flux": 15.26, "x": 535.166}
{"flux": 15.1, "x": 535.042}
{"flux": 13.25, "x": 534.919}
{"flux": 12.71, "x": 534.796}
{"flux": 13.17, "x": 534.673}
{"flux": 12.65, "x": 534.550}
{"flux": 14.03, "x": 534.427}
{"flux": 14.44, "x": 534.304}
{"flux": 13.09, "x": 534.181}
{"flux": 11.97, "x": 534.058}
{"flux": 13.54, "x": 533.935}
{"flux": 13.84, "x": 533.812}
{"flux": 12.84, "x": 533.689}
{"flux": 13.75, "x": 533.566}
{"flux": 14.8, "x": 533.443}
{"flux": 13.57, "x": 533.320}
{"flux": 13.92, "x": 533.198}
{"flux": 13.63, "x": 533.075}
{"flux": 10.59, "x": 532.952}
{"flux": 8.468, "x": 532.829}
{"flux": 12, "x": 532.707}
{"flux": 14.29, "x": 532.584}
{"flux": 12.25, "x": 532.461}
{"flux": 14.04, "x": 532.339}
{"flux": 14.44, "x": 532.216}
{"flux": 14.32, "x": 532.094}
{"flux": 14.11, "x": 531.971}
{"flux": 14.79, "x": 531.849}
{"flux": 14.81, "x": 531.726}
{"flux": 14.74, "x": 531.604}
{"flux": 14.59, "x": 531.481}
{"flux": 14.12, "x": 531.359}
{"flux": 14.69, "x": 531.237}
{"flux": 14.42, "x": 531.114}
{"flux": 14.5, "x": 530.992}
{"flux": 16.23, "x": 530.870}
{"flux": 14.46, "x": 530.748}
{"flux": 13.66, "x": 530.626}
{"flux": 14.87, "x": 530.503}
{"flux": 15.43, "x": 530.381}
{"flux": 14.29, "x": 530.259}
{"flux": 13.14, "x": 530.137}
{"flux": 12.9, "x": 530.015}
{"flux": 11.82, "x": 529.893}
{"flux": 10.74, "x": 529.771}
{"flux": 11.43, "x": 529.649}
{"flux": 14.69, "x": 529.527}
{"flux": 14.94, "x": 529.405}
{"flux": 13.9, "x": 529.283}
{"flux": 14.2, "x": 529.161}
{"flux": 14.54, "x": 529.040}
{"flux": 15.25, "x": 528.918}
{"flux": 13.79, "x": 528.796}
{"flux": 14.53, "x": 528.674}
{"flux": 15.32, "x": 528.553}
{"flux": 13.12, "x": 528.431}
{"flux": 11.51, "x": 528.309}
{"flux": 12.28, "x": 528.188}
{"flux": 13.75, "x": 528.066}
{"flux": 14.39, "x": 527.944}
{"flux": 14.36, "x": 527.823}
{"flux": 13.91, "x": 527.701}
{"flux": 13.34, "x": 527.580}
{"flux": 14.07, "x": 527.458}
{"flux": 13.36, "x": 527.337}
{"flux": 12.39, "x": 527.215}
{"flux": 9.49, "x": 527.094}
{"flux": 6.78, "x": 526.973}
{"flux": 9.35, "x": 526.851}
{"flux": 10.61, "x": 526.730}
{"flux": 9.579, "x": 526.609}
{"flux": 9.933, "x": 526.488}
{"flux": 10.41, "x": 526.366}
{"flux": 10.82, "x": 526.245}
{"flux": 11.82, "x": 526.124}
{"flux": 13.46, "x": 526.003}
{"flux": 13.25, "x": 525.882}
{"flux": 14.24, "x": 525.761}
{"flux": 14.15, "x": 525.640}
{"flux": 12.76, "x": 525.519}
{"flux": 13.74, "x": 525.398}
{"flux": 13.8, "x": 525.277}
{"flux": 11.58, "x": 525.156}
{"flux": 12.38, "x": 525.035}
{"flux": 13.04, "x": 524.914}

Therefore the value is 0.37 nm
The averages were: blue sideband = 14.6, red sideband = 15.4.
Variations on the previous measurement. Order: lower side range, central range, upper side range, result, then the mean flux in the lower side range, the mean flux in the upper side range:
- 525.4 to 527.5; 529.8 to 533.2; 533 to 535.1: -0.23 nm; 11.6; 13.5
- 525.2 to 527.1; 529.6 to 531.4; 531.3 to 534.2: -0.14 nm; 11.6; 13.4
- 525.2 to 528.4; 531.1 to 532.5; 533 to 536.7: -0.08 nm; 12.2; 14.3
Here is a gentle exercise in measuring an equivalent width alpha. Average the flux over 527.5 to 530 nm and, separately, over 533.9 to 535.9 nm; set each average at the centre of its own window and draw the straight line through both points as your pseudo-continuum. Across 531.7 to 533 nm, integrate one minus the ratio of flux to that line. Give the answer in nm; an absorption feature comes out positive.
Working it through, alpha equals 0.08 nm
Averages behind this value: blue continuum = 13.6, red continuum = 14.2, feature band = 13.1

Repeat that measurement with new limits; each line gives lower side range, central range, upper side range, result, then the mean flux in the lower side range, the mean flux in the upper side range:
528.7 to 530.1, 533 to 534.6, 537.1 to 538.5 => 0.072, 13.5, 14.8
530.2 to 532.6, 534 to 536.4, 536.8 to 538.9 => 0.040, 14.5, 14.8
